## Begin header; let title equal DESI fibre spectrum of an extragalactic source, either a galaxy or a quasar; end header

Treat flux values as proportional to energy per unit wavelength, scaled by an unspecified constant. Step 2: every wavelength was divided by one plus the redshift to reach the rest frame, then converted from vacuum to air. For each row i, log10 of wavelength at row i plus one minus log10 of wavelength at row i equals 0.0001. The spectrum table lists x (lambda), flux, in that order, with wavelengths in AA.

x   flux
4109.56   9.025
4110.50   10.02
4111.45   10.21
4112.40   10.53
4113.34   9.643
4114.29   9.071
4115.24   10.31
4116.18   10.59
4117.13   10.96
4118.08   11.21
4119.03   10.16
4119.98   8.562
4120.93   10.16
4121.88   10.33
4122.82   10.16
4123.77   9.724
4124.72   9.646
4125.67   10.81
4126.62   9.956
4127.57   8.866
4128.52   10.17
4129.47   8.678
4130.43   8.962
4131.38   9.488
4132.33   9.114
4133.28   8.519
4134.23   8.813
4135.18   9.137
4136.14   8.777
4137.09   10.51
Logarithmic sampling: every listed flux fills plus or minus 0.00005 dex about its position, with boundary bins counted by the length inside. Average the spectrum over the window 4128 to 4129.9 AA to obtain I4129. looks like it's 9.43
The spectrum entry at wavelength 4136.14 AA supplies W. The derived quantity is 8.777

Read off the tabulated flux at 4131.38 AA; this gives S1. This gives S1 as 9.488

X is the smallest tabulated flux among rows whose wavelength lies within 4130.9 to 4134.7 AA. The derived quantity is 8.519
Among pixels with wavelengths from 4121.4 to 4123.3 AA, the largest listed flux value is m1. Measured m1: 10.33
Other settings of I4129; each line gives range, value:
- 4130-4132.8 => 9.2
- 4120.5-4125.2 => 10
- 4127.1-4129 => 9.52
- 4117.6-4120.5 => 9.96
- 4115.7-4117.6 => 10.8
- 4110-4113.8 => 10.1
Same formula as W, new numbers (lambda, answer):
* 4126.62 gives 9.956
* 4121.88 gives 10.33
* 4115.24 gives 10.31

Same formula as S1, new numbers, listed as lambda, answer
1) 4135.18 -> 9.137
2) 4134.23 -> 8.813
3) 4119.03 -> 10.16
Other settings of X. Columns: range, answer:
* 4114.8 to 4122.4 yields 8.562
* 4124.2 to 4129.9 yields 8.678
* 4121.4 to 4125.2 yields 9.646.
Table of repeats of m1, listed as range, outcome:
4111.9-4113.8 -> 10.53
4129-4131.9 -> 9.488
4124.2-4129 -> 10.81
